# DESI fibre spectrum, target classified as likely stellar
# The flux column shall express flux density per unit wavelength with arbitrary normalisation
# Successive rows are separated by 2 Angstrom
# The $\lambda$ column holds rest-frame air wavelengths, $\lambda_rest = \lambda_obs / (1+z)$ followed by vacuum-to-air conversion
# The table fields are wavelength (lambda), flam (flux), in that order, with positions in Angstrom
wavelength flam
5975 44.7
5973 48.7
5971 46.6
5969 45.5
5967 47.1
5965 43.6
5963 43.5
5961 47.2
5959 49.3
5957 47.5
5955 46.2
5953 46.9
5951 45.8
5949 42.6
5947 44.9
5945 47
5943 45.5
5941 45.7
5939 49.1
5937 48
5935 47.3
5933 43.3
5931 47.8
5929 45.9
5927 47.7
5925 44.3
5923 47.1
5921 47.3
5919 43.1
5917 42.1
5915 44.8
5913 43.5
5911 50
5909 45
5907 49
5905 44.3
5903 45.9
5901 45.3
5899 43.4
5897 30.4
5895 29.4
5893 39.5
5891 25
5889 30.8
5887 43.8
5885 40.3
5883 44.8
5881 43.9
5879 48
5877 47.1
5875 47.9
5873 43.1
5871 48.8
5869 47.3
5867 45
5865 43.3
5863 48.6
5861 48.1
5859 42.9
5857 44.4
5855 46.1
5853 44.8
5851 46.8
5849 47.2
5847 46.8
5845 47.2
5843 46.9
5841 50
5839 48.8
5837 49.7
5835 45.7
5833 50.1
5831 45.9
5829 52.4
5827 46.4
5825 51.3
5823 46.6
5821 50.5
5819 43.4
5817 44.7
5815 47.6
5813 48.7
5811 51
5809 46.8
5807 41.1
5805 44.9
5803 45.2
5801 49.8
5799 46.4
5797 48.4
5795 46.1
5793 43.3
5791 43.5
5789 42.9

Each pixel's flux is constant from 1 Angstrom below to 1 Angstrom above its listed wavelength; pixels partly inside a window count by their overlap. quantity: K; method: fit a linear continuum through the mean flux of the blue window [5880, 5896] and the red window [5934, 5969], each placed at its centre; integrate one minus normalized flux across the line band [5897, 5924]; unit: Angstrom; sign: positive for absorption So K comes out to -3.00 Angstrom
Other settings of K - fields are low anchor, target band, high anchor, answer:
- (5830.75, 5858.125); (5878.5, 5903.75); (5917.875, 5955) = 4.1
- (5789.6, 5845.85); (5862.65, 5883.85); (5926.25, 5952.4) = 0.3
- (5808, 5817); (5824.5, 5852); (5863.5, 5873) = -0.6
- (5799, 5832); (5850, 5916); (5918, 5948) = 4.7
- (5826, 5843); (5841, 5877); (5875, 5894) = -1.3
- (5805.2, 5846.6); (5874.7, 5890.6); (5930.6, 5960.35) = 1.6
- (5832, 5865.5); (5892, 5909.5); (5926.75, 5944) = 2.1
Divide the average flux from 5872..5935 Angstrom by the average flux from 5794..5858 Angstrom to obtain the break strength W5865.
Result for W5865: 0.9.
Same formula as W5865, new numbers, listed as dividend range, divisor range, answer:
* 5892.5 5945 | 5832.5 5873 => 0.95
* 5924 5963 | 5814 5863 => 0.98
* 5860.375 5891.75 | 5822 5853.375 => 0.91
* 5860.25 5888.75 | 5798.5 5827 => 0.96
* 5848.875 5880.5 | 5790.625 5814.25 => 1.00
